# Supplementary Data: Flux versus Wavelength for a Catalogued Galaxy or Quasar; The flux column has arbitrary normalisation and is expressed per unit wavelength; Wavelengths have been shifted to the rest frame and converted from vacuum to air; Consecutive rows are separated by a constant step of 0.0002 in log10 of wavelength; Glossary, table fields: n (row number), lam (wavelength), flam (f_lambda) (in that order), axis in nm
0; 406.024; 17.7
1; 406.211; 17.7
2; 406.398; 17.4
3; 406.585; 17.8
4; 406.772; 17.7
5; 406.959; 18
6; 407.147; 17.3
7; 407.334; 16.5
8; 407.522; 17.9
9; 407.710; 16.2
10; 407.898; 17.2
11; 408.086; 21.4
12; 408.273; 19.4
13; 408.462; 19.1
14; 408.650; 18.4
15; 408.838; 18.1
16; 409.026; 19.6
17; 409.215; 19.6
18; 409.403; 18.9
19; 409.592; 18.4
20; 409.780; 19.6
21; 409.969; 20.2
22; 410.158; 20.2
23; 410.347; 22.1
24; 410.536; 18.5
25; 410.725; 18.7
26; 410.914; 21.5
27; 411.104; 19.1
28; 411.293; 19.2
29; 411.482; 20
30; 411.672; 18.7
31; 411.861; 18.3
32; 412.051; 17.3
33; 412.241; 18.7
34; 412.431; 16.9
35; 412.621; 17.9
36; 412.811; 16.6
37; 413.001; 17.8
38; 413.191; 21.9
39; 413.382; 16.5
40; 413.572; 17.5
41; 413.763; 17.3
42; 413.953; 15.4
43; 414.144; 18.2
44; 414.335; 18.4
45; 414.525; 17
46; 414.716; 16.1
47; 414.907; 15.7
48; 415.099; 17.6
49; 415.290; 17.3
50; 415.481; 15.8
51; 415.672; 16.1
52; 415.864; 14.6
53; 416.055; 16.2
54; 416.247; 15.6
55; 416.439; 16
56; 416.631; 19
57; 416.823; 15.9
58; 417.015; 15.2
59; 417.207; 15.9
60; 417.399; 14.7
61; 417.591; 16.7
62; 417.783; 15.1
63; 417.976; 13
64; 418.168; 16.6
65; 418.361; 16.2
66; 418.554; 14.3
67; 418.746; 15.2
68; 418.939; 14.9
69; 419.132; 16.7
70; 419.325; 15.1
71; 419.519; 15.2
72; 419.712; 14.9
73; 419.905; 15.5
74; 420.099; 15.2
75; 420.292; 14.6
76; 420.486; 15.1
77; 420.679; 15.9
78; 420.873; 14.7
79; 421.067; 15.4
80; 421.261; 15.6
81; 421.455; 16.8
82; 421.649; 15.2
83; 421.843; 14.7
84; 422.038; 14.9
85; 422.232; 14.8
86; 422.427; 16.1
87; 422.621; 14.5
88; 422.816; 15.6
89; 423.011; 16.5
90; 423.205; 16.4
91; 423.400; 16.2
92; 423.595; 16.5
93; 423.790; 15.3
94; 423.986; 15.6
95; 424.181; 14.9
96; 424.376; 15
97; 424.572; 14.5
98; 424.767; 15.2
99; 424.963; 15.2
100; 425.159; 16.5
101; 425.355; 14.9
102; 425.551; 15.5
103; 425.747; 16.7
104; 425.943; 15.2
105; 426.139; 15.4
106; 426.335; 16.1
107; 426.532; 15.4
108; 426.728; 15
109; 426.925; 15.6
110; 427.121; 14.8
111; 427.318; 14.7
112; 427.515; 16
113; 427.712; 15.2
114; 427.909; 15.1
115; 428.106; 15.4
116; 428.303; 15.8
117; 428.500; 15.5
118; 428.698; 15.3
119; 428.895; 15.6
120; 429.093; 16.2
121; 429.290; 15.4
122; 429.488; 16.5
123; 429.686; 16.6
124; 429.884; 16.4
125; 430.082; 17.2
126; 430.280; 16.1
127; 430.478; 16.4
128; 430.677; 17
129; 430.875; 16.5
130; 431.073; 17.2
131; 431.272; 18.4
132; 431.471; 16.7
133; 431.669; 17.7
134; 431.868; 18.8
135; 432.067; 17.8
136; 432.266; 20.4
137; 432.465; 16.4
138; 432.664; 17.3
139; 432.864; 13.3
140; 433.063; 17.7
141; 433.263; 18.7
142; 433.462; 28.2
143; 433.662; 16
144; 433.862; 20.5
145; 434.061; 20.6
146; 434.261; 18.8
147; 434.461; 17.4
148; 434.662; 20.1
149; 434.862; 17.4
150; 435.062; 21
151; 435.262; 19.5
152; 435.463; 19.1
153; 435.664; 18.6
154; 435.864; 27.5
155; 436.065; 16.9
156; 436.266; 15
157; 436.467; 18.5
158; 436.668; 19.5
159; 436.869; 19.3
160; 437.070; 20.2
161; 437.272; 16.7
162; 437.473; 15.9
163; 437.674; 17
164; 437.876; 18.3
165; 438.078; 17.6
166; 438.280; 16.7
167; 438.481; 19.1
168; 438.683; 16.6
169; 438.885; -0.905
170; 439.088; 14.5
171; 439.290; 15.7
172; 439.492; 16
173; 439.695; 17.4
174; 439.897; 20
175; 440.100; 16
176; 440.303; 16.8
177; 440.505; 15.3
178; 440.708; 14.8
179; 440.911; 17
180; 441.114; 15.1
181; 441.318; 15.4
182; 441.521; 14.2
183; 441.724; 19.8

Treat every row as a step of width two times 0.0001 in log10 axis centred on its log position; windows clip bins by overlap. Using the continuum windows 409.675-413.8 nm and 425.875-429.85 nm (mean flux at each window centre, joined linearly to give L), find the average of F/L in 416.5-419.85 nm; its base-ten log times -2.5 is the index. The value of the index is 0.13 mag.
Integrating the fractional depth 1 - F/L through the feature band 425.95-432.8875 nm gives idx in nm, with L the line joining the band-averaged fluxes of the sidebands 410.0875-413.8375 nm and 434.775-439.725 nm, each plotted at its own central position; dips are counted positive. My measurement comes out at 0.57 nm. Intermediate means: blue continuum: 18.7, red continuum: 17.3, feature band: 16.3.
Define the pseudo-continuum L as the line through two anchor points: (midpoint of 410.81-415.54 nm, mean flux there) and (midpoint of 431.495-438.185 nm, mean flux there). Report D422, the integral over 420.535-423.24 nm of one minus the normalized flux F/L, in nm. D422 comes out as 0.406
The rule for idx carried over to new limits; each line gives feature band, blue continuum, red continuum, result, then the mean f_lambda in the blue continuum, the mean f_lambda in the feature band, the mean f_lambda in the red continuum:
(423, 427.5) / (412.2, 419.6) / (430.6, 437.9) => 0.51 nm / 16.4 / 15.5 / 18.5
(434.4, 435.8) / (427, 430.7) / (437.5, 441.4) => -0.31 nm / 15.8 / 19.3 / 15.7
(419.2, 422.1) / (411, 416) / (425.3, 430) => 0.23 nm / 17.5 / 15.3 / 15.6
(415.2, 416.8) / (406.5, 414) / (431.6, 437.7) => 0.20 nm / 18.6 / 16.3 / 18.8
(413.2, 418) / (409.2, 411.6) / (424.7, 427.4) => 0.49 nm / 19.7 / 16.4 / 15.4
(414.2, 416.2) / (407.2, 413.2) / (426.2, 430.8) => 0.17 nm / 18.8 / 16.5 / 15.8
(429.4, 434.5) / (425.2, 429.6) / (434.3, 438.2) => -0.21 nm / 15.5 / 17.9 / 18.7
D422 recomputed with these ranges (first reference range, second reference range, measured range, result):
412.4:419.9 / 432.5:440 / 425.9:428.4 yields 0.26 nm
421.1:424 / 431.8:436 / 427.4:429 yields 0.18 nm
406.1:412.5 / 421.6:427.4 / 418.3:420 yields 0.13 nm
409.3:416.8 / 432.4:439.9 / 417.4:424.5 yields 0.99 nm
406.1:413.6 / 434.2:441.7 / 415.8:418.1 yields 0.32 nm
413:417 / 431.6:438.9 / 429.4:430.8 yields 0.11 nm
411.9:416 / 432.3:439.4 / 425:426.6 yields 0.17 nm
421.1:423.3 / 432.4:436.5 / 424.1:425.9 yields 0.11 nm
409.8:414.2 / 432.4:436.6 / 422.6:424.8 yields 0.38 nm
